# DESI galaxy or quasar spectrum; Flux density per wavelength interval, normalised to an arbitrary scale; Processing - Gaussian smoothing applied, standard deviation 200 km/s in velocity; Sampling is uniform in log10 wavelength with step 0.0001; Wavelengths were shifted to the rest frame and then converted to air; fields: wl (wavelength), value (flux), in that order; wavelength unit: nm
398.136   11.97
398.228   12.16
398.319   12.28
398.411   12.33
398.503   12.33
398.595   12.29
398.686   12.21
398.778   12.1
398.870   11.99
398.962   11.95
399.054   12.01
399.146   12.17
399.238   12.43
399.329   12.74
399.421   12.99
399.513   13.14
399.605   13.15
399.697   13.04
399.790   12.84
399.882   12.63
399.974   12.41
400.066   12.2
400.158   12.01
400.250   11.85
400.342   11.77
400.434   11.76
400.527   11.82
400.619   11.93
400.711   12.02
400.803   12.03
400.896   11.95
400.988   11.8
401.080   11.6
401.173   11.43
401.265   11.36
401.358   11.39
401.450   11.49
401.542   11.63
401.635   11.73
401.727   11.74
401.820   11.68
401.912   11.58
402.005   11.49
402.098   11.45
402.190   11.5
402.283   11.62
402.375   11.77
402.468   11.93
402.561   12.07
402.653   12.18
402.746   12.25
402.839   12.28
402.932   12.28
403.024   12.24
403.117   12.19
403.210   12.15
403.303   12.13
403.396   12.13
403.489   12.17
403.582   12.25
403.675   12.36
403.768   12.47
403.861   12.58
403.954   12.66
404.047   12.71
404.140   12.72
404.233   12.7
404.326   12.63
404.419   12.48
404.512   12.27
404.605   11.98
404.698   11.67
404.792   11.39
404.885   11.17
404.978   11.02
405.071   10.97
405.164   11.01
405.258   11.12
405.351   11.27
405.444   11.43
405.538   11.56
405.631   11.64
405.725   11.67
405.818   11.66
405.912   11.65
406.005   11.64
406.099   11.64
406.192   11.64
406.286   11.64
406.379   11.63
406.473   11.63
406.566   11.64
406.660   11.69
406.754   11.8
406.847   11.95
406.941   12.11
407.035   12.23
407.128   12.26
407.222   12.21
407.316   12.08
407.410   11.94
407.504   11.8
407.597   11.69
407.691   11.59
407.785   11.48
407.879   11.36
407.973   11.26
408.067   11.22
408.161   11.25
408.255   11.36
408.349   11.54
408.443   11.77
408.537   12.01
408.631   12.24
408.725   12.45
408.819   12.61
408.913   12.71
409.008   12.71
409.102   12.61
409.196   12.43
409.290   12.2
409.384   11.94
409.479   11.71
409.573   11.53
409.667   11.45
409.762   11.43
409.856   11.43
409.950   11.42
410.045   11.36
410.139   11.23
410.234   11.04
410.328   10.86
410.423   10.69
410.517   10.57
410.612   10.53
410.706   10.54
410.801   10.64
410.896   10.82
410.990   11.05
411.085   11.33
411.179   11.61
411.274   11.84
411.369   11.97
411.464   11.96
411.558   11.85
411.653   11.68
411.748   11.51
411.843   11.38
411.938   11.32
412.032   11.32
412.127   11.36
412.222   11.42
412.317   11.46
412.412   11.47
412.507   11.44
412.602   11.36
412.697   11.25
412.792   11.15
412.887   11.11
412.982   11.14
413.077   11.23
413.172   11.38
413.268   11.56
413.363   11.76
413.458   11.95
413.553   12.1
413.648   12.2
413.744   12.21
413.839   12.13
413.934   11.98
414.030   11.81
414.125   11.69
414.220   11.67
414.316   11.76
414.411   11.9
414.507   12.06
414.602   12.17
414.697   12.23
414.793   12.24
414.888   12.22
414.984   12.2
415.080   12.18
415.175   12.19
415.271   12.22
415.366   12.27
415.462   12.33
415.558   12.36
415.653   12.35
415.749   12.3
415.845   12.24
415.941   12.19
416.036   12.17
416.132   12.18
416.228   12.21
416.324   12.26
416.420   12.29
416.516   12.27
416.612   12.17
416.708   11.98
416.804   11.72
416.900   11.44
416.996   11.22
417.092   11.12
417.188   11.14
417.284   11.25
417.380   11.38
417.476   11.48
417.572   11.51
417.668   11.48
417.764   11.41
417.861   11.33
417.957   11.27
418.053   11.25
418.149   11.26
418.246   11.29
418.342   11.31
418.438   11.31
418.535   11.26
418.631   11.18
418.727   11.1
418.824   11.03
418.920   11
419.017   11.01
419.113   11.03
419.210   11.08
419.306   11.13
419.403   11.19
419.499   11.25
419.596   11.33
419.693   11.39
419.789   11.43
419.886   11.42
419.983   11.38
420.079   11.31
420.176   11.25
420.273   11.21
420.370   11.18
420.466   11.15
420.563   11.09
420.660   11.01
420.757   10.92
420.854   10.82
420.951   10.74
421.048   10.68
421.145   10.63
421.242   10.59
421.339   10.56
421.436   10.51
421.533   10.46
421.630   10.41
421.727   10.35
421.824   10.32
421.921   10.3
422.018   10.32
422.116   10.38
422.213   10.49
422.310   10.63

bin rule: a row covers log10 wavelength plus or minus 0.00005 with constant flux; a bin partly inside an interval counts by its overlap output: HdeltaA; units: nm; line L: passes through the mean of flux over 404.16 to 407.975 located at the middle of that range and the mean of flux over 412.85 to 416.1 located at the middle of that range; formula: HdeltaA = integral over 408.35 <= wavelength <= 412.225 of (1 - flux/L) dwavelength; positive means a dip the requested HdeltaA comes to 0.092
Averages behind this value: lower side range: 11.7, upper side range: 12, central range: 11.6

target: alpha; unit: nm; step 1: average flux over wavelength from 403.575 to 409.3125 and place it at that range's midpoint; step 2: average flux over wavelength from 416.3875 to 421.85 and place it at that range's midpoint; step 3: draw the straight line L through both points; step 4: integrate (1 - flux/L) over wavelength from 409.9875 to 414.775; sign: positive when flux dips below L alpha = 0.03 nm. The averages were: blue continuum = 11.9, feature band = 11.5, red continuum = 11.2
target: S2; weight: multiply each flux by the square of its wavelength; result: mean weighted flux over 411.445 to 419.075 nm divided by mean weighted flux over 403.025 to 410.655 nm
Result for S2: 1.03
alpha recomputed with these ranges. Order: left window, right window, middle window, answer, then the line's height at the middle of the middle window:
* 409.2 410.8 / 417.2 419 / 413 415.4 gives -0.15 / 11.3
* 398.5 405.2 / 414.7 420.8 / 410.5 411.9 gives 0.06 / 11.8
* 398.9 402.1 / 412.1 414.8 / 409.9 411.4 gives 0.09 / 11.8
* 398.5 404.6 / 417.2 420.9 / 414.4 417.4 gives -0.17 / 11.4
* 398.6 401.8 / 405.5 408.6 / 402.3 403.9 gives -0.03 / 11.9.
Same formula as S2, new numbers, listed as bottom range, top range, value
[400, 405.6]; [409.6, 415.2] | 1.02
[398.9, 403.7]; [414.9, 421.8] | 1.03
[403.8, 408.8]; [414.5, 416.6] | 1.09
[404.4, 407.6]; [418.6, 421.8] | 1.01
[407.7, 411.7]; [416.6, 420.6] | 1.02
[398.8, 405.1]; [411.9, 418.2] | 1.04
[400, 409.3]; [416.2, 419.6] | 1.02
